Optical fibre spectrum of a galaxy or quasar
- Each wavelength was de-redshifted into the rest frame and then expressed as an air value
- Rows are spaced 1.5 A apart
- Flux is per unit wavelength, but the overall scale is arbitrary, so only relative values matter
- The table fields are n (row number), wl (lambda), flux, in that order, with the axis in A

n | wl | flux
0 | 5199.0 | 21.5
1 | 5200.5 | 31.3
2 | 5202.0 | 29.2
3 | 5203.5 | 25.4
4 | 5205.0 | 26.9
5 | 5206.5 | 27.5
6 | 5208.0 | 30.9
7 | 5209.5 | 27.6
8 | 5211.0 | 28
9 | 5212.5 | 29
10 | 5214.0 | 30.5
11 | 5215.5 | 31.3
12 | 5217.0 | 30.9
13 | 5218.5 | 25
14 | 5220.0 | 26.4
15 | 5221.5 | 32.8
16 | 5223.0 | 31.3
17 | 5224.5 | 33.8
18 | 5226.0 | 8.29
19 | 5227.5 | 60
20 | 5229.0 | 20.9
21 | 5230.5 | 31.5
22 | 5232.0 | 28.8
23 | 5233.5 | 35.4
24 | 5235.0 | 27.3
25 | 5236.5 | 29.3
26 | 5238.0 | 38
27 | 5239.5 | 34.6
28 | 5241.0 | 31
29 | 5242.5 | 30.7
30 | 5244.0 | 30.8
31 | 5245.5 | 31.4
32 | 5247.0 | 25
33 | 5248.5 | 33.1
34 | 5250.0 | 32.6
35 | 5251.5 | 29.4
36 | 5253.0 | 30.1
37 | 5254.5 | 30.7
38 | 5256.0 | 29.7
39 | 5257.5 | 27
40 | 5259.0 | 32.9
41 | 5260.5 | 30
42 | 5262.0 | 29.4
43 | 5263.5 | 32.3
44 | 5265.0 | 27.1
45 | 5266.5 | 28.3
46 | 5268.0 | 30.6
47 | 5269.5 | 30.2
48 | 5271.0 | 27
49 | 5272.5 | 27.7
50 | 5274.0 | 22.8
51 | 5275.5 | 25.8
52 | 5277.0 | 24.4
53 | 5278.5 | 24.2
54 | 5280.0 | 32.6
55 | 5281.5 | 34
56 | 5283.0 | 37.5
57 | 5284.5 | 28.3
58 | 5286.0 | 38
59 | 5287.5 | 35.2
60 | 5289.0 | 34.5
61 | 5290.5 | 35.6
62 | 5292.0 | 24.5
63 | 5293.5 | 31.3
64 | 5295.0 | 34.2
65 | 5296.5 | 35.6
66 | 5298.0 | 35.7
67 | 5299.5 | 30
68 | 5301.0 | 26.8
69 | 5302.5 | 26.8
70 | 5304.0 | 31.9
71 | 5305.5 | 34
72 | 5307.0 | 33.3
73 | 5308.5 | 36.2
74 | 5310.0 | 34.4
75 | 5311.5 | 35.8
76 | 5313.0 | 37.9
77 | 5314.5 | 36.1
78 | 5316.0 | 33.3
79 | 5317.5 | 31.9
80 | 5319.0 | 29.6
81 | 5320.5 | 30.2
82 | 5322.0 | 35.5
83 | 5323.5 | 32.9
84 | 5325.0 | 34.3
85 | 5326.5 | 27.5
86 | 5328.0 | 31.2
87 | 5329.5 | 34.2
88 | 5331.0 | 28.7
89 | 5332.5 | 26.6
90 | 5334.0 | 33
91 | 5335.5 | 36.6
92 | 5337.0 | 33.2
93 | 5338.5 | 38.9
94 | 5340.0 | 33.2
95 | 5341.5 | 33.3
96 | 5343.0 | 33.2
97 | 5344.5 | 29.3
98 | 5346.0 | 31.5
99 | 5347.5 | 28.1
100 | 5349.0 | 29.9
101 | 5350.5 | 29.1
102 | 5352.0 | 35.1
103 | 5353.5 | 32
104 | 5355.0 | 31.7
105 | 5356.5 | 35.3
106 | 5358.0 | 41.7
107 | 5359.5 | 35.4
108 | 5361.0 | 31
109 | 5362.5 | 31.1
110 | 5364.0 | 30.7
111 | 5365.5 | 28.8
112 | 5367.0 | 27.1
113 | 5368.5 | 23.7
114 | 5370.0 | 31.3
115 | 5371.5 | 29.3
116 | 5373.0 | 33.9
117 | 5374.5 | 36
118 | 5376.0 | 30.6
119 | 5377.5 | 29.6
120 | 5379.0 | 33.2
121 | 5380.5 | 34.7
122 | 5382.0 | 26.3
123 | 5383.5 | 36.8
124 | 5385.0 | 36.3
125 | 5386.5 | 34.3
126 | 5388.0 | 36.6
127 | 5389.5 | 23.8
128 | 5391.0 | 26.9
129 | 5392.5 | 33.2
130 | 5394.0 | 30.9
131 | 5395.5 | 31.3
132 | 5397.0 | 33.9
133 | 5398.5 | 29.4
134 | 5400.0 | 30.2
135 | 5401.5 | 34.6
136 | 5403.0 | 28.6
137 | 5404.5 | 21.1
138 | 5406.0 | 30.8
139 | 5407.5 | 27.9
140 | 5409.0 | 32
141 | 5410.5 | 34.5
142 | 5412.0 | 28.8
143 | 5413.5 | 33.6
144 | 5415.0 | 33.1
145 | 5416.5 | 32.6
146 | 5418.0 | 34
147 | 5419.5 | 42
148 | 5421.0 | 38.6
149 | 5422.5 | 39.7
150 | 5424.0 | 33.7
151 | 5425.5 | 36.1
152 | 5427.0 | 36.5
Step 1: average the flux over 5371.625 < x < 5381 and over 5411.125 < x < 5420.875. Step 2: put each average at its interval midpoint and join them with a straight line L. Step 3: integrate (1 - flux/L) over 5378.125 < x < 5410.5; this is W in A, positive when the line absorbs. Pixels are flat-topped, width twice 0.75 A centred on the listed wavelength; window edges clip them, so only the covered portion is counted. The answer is 2.2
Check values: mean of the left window 32.7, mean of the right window 34.3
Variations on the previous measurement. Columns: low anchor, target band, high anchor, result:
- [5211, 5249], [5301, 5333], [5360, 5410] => -1.7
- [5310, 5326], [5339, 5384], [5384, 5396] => 1.0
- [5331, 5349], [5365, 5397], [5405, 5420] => 1.1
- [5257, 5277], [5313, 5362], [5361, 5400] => -4.2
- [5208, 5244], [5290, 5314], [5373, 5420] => -1.3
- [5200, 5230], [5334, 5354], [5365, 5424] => -0.9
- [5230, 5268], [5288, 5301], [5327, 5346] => -0.3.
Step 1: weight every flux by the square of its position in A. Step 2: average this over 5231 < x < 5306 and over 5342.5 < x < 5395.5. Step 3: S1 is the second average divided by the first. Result 1.1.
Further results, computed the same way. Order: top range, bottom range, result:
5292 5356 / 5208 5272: 1.11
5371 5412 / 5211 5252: 1.08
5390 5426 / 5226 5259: 1.10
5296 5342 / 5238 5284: 1.12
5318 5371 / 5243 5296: 1.08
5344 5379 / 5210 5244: 1.08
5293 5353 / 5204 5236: 1.14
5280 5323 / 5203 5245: 1.13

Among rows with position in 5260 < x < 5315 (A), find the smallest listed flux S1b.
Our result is 22.8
